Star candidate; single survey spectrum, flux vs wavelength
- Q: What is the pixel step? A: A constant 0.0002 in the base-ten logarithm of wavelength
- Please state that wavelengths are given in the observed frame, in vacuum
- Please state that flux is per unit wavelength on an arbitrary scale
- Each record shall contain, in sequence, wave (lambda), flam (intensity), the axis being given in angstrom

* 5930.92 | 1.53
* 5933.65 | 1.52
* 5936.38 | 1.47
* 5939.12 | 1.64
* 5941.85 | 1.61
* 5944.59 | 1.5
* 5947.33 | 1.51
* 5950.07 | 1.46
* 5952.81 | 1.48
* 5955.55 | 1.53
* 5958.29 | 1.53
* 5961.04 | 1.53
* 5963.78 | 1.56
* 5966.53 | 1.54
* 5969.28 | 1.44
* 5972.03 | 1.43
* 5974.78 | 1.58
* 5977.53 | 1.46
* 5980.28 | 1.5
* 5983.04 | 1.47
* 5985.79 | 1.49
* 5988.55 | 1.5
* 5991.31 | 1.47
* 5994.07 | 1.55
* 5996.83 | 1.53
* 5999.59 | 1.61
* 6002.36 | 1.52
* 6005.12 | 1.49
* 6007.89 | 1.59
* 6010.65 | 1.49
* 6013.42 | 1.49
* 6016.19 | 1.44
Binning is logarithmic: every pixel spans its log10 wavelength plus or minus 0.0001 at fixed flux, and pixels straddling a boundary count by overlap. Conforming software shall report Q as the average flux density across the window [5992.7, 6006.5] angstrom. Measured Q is 1.54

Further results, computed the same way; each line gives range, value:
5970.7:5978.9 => 1.49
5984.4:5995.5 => 1.5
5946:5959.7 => 1.5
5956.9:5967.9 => 1.54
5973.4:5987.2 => 1.5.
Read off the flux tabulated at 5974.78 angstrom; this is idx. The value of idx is 1.58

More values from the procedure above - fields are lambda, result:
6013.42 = 1.49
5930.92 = 1.53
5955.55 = 1.53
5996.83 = 1.53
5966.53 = 1.54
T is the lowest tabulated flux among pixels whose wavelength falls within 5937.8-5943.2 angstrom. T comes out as 1.61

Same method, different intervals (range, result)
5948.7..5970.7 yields 1.44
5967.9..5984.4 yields 1.43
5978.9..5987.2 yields 1.47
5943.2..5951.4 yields 1.46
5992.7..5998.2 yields 1.53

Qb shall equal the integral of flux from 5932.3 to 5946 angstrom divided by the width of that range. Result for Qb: 1.55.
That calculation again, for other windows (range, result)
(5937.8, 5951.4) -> 1.54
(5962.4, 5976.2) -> 1.51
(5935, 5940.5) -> 1.56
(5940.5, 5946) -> 1.55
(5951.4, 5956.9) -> 1.51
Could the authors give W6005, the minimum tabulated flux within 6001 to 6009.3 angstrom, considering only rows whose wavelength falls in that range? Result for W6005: 1.49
